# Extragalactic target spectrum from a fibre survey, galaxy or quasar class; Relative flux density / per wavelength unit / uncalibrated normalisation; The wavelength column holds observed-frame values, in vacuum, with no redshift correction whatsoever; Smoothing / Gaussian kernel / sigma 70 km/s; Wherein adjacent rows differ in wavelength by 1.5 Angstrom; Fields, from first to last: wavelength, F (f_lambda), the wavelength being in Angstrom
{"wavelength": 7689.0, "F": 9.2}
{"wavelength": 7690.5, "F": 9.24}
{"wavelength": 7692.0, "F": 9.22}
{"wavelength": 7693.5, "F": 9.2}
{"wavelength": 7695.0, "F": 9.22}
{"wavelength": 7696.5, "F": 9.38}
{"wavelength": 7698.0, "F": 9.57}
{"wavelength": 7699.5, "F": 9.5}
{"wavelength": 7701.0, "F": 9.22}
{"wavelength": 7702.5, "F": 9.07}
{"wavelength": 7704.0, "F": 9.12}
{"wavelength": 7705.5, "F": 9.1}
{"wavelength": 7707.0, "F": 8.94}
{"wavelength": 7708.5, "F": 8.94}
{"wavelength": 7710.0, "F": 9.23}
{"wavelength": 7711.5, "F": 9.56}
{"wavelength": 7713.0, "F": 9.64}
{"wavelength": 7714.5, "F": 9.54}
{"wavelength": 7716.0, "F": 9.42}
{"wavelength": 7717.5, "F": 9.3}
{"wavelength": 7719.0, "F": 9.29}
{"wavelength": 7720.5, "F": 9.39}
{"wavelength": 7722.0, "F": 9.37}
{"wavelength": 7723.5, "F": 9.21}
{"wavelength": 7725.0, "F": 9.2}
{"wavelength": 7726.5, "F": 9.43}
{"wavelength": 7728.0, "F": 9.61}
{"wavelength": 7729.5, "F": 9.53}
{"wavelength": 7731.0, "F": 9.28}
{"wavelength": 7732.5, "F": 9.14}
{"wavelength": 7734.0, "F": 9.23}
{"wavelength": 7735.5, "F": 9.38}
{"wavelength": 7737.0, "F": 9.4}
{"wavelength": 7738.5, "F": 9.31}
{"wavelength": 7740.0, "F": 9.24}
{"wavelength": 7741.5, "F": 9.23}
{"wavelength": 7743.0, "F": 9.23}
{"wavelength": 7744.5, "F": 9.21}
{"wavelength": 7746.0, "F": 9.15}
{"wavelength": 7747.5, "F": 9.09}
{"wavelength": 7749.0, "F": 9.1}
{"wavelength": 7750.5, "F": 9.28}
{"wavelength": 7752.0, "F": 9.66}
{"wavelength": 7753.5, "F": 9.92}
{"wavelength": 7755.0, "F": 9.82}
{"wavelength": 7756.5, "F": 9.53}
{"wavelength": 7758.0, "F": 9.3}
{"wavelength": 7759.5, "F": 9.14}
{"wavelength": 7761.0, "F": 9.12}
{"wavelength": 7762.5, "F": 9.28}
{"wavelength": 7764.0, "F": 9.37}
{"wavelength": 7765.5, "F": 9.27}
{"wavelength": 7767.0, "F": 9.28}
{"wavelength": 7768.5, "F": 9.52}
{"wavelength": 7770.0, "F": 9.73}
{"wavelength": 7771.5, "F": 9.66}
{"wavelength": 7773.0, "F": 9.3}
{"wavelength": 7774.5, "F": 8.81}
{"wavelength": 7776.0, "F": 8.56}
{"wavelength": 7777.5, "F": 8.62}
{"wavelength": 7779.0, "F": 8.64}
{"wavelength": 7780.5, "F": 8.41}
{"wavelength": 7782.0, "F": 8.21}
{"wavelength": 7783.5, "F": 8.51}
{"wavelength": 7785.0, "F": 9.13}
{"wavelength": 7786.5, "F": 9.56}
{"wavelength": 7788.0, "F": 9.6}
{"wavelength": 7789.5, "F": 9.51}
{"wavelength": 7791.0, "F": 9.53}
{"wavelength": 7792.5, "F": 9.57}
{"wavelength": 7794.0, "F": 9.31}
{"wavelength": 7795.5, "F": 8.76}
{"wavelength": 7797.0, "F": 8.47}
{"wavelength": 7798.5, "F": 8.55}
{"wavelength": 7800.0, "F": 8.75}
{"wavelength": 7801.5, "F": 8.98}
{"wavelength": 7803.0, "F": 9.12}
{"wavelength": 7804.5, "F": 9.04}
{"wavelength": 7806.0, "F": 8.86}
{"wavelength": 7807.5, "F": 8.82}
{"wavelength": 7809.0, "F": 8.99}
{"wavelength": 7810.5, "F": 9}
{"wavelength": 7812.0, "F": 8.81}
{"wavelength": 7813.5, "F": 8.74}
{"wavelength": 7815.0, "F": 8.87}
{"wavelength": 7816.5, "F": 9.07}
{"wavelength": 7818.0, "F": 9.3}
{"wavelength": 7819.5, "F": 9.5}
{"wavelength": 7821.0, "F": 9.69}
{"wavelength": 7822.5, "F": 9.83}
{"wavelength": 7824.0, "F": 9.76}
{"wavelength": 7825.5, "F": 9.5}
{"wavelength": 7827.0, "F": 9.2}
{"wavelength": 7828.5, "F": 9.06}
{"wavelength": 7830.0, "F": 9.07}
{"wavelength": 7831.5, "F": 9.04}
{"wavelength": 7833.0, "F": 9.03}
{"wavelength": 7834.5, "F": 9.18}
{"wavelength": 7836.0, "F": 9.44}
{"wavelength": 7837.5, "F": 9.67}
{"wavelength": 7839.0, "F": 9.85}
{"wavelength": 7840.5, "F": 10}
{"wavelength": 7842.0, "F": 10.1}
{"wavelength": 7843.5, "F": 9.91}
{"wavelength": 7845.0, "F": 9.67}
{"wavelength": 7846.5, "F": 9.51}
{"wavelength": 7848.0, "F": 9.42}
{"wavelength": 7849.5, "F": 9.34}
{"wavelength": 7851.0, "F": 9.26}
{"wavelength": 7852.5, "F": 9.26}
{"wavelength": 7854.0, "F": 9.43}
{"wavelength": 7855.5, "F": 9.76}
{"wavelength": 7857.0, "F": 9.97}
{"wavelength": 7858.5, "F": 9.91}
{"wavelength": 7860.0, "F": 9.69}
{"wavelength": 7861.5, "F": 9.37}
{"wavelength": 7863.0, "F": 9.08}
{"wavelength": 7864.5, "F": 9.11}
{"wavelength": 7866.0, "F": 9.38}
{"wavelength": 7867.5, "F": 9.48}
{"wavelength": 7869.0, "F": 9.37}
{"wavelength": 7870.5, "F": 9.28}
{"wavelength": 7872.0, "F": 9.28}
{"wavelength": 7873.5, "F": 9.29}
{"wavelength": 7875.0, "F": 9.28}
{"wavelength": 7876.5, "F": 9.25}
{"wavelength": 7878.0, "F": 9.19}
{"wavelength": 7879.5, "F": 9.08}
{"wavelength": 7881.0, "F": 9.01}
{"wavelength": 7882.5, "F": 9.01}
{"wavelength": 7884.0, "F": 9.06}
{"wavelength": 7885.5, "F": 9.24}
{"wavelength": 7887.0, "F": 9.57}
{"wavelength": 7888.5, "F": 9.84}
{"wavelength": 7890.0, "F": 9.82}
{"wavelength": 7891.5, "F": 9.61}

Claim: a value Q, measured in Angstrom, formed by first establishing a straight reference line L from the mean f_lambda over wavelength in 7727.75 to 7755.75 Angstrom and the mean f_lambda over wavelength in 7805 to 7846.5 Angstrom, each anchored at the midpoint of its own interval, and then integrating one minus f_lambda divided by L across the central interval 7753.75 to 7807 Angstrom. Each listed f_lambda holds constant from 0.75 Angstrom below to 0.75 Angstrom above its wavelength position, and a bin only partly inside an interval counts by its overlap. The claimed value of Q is 1.3 Angstrom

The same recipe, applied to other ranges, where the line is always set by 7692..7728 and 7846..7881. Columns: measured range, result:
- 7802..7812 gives 0.4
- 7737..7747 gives 0.1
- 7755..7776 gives 0.0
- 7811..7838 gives 0.3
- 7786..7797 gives 0.0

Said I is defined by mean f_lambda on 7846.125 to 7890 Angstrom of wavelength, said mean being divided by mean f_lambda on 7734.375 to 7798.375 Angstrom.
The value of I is 1.02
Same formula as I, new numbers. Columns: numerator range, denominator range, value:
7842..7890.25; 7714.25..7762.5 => 1.01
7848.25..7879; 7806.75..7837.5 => 1.02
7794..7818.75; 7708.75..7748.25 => 0.95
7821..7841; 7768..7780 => 1.04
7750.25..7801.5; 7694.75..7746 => 0.98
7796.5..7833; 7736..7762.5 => 0.97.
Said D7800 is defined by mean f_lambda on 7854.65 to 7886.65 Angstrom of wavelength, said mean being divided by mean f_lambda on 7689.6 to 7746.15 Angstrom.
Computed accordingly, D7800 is 1.00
